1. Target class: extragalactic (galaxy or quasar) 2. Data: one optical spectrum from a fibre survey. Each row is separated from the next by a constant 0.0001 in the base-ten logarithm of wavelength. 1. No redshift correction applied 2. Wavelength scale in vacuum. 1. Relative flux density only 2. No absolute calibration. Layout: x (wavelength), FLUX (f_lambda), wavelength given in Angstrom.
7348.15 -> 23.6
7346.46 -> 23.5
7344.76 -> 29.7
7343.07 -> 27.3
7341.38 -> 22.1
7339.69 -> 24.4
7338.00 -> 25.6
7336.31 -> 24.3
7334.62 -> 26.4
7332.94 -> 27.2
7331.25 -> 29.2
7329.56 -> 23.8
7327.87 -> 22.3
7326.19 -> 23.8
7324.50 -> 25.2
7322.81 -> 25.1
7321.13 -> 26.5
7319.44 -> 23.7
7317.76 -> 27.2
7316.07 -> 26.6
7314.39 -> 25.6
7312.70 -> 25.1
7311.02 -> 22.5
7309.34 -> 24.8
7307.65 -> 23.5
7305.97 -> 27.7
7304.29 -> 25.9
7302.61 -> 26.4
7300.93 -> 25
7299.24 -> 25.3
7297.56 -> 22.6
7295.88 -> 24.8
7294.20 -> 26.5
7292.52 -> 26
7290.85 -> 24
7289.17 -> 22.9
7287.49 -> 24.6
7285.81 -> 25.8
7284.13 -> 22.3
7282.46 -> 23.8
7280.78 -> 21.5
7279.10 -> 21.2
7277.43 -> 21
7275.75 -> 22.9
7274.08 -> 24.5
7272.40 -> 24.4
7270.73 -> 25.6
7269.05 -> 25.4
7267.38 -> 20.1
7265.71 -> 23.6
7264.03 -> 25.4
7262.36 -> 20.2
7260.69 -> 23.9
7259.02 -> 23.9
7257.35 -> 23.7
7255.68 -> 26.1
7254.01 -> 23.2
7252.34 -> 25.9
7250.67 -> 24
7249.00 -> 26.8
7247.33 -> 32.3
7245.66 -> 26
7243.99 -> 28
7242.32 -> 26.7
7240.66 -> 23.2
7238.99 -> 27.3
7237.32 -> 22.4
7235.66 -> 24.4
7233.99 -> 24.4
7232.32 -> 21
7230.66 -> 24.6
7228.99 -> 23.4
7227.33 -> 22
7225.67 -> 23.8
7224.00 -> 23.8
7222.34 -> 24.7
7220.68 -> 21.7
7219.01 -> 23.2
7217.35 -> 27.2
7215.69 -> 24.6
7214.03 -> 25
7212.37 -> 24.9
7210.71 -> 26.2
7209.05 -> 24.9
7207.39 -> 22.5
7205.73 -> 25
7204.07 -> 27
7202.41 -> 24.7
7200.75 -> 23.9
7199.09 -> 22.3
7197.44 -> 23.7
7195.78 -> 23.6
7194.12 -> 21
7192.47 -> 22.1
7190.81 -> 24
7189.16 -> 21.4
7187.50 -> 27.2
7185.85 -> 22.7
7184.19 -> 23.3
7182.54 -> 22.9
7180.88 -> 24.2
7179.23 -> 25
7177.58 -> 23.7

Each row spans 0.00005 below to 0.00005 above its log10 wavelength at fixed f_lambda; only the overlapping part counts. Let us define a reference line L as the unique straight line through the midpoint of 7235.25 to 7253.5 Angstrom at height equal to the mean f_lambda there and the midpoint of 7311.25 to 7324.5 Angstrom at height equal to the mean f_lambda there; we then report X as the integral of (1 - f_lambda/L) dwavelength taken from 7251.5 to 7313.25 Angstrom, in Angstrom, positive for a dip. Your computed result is 4.0 Angstrom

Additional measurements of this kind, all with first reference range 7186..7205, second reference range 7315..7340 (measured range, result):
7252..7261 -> 0.0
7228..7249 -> -0.9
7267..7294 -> 1.3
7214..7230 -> 0.1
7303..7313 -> 0.1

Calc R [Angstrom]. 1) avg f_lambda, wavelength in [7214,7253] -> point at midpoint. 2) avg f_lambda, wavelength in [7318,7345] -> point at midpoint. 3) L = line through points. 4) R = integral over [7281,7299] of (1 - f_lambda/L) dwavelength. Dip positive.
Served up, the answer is 0.6 Angstrom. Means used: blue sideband 24.8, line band 24.3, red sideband 25.4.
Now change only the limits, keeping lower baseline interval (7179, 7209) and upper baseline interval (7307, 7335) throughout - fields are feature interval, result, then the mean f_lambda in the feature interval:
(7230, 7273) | -0.6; 24.7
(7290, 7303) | -0.1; 25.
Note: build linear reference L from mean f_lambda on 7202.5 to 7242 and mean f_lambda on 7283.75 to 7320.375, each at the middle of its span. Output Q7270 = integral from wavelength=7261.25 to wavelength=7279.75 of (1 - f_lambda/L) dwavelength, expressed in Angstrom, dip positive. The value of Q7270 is 1.2 Angstrom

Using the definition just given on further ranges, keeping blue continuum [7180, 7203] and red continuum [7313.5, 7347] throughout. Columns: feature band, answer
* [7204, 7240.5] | -0.58 Angstrom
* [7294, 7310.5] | -0.06 Angstrom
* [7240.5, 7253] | -1.35 Angstrom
